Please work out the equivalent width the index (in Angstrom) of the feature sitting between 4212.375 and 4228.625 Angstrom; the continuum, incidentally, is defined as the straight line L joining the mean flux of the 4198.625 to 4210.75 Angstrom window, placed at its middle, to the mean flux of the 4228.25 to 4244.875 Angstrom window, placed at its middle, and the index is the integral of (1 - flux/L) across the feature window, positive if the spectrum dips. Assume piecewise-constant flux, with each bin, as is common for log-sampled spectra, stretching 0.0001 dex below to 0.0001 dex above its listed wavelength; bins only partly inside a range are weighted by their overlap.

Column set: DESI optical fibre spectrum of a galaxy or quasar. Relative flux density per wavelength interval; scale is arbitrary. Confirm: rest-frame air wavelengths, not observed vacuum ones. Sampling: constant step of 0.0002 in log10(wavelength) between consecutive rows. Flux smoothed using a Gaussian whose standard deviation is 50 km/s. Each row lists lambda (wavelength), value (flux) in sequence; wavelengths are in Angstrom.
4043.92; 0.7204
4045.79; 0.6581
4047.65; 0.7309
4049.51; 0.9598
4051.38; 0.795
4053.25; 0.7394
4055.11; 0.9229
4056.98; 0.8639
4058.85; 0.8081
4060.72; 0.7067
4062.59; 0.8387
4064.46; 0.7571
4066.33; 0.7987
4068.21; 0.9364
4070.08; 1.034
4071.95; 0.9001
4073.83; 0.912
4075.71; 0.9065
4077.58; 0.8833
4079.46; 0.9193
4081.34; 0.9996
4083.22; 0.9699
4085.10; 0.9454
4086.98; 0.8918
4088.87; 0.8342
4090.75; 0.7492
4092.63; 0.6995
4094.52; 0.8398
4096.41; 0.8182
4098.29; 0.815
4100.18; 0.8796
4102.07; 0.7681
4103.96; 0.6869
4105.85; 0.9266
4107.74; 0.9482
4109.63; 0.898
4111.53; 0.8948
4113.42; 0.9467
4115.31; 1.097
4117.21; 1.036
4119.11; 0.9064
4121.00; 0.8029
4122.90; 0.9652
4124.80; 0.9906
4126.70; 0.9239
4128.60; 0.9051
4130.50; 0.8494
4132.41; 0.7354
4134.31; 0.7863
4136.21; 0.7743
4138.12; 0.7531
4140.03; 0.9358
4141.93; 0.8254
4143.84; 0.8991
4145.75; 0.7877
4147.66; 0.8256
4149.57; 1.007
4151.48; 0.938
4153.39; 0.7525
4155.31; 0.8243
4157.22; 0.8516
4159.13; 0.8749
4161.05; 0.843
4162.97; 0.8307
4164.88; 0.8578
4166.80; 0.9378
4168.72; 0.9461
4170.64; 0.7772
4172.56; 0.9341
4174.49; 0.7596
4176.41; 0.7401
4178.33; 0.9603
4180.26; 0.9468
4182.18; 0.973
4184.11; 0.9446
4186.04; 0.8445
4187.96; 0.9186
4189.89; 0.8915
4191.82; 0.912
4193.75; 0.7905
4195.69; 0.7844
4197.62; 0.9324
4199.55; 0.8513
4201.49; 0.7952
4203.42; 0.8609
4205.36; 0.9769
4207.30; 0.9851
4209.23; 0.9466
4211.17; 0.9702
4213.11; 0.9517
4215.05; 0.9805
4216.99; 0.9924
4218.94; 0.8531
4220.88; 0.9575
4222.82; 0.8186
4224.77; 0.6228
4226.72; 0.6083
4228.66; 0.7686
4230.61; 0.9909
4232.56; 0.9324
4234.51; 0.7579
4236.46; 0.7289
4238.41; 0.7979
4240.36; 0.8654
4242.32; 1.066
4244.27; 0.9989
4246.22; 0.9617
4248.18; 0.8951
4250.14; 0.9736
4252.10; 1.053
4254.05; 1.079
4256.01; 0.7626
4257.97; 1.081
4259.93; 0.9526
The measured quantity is 0.9 Angstrom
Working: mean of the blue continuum 0.906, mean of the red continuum 0.88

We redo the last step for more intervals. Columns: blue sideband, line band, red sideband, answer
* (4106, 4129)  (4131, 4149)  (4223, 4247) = 2.04 Angstrom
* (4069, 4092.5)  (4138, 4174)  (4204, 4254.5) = 1.58 Angstrom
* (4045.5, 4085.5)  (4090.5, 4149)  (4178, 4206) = 0.88 Angstrom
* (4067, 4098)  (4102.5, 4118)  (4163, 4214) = -0.60 Angstrom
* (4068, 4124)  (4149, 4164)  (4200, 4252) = 0.50 Angstrom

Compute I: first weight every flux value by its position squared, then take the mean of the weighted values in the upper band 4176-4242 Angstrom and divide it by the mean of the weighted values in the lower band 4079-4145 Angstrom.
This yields 1.05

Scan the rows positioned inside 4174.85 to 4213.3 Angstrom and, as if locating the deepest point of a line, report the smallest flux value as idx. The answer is 0.7401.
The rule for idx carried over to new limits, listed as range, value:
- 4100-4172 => 0.6869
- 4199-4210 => 0.7952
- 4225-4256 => 0.6083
